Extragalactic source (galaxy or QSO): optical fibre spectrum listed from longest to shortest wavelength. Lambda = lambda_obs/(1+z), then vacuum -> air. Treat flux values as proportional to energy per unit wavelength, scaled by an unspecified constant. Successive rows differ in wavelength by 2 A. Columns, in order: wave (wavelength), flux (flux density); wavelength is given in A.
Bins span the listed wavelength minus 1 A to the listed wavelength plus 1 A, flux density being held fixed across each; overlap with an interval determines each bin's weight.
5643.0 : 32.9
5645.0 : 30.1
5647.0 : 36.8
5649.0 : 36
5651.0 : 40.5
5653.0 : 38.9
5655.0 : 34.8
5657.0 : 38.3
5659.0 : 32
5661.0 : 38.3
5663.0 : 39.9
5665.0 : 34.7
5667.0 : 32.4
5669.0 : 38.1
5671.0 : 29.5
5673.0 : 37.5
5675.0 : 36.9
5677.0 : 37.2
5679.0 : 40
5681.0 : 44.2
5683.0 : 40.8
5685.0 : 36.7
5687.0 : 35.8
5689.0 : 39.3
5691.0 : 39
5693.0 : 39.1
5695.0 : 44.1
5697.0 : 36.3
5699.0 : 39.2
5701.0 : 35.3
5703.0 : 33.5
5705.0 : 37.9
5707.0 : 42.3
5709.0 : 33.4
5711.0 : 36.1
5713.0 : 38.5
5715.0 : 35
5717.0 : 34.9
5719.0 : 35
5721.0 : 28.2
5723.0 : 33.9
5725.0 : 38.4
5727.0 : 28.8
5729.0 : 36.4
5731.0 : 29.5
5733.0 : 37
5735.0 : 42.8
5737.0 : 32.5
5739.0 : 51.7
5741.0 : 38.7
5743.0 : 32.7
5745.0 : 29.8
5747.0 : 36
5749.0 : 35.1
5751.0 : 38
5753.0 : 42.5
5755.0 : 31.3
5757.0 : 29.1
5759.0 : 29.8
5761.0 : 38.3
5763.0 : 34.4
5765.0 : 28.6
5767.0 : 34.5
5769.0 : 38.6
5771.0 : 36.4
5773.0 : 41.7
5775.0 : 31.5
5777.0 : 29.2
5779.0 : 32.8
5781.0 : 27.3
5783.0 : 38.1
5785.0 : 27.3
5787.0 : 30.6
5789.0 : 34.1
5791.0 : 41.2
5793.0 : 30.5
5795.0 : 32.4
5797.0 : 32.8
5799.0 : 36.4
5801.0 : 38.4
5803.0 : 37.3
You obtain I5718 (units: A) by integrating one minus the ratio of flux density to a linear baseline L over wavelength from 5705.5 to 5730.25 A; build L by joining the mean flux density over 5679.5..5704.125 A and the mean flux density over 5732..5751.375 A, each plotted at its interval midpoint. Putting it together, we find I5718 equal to 1.9 A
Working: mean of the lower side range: 38.6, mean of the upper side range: 37.4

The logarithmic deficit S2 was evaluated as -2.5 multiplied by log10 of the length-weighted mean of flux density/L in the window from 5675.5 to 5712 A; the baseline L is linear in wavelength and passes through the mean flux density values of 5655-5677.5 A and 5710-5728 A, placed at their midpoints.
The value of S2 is -0.10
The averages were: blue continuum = 35.8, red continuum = 34.3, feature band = 38.3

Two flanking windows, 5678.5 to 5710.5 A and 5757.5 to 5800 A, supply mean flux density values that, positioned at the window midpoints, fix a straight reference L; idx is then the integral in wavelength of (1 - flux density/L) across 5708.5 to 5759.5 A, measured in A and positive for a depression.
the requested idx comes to 1.28 A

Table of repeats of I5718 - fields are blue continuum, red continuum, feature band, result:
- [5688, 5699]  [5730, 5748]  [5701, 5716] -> 0.8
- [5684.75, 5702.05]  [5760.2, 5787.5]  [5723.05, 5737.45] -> 0.4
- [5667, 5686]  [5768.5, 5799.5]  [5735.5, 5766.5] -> -0.4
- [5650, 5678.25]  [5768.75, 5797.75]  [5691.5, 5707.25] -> -1.2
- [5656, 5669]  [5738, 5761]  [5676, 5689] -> -1.1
